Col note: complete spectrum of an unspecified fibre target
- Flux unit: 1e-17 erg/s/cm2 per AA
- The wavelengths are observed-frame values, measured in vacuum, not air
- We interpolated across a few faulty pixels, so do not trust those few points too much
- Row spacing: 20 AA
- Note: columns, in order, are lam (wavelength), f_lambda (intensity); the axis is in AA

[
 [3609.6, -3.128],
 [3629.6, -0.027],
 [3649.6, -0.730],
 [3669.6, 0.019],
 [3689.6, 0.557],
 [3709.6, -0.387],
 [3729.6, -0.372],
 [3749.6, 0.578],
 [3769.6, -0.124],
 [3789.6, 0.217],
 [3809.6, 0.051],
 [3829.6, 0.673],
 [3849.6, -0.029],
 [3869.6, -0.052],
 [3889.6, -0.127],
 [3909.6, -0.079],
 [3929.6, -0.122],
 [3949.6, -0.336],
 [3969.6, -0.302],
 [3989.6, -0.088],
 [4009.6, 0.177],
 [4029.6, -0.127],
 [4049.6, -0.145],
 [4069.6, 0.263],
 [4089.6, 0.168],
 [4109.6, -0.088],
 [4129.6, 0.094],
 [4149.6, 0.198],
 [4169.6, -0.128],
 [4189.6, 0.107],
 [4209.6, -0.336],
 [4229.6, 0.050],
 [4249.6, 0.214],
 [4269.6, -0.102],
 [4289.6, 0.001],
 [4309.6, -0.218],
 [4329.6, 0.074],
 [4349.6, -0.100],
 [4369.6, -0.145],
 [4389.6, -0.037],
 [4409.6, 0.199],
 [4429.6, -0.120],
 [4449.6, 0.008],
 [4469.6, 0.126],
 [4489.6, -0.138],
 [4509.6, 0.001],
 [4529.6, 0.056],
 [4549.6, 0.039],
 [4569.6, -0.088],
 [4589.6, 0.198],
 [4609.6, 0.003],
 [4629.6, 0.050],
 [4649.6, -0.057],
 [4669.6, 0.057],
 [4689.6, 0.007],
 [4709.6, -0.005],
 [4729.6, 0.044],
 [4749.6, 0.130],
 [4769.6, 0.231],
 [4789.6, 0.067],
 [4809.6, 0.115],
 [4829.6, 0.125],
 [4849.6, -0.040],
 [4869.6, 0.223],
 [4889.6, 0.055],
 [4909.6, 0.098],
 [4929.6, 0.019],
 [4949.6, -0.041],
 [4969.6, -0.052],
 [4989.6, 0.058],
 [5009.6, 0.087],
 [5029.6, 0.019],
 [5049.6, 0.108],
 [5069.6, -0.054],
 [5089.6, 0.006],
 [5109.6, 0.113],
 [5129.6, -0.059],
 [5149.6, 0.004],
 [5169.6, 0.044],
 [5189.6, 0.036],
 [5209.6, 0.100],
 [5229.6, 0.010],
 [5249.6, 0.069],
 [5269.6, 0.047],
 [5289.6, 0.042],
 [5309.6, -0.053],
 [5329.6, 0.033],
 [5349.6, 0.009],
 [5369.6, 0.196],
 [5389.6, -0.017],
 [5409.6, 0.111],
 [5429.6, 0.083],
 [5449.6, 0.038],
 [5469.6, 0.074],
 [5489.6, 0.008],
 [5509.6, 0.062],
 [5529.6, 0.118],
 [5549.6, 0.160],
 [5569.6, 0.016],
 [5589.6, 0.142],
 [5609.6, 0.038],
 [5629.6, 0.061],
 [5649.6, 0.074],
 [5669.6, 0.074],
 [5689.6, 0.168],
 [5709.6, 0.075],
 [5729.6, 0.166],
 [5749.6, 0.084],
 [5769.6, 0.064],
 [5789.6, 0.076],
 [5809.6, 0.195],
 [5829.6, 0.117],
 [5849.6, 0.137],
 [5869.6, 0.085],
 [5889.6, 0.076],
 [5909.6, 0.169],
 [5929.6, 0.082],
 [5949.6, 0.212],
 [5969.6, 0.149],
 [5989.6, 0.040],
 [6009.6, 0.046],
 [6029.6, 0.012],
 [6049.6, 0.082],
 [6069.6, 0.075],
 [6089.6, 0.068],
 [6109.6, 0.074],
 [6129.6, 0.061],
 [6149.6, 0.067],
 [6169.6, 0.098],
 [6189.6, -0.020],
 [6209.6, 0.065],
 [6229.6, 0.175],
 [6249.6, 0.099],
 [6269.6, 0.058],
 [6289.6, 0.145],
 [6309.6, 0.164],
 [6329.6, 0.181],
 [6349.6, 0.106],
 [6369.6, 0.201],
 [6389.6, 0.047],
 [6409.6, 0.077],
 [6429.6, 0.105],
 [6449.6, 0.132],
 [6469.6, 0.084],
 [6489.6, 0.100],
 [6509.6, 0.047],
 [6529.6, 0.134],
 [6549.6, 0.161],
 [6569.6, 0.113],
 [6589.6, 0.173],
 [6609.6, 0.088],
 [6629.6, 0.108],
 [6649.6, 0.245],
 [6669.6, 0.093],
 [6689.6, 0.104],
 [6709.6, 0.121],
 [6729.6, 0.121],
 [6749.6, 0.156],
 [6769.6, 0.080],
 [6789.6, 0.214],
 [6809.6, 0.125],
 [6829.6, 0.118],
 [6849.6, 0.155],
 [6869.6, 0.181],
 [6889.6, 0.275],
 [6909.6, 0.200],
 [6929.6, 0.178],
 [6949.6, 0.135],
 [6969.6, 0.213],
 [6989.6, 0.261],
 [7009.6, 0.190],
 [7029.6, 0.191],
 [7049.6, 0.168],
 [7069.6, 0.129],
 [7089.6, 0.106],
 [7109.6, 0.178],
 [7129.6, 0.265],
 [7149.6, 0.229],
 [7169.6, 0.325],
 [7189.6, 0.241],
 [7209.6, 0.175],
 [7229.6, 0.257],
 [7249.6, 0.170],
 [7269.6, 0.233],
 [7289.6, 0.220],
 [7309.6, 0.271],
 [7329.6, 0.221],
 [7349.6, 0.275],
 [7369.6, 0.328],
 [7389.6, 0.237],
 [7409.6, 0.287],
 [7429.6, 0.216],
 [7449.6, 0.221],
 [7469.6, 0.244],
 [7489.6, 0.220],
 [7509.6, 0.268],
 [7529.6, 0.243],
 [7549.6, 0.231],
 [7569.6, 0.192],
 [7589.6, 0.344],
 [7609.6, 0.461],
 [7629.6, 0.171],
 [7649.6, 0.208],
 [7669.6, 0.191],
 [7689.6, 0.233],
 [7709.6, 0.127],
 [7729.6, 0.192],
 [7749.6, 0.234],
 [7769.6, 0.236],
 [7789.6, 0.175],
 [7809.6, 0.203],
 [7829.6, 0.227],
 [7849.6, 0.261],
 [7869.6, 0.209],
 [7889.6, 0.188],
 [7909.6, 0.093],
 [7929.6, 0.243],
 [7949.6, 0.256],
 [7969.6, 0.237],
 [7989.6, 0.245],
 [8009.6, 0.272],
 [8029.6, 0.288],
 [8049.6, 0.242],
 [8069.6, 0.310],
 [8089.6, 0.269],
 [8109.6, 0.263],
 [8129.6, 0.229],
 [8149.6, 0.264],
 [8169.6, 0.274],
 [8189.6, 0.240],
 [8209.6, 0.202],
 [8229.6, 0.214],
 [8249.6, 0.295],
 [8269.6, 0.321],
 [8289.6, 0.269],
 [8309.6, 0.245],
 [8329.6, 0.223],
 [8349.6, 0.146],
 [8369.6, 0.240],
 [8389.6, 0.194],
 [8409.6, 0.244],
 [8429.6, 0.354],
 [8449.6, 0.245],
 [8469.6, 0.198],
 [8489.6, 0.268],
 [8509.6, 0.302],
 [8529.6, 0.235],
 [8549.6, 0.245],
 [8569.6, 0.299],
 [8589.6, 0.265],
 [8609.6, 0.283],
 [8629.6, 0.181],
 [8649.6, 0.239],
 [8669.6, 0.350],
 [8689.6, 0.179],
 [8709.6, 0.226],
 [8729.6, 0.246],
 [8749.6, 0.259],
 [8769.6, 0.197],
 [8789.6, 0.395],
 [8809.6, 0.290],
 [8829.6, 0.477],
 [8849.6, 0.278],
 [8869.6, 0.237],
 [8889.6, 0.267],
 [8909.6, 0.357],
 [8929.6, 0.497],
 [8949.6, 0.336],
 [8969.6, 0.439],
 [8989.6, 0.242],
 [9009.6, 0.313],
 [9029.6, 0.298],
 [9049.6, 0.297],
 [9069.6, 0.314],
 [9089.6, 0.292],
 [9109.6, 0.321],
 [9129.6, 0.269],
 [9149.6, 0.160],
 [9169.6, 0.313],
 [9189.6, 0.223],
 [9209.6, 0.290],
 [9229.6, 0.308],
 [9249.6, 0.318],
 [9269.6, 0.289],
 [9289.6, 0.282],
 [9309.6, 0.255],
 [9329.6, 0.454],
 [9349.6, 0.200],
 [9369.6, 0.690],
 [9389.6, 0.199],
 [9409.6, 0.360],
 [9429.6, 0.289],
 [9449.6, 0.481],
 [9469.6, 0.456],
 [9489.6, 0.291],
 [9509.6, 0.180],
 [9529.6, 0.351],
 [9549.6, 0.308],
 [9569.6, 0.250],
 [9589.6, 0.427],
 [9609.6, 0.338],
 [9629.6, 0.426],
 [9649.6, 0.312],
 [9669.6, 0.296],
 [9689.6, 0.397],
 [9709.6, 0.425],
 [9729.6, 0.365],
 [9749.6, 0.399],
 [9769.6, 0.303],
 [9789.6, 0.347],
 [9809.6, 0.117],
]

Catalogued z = 0.783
